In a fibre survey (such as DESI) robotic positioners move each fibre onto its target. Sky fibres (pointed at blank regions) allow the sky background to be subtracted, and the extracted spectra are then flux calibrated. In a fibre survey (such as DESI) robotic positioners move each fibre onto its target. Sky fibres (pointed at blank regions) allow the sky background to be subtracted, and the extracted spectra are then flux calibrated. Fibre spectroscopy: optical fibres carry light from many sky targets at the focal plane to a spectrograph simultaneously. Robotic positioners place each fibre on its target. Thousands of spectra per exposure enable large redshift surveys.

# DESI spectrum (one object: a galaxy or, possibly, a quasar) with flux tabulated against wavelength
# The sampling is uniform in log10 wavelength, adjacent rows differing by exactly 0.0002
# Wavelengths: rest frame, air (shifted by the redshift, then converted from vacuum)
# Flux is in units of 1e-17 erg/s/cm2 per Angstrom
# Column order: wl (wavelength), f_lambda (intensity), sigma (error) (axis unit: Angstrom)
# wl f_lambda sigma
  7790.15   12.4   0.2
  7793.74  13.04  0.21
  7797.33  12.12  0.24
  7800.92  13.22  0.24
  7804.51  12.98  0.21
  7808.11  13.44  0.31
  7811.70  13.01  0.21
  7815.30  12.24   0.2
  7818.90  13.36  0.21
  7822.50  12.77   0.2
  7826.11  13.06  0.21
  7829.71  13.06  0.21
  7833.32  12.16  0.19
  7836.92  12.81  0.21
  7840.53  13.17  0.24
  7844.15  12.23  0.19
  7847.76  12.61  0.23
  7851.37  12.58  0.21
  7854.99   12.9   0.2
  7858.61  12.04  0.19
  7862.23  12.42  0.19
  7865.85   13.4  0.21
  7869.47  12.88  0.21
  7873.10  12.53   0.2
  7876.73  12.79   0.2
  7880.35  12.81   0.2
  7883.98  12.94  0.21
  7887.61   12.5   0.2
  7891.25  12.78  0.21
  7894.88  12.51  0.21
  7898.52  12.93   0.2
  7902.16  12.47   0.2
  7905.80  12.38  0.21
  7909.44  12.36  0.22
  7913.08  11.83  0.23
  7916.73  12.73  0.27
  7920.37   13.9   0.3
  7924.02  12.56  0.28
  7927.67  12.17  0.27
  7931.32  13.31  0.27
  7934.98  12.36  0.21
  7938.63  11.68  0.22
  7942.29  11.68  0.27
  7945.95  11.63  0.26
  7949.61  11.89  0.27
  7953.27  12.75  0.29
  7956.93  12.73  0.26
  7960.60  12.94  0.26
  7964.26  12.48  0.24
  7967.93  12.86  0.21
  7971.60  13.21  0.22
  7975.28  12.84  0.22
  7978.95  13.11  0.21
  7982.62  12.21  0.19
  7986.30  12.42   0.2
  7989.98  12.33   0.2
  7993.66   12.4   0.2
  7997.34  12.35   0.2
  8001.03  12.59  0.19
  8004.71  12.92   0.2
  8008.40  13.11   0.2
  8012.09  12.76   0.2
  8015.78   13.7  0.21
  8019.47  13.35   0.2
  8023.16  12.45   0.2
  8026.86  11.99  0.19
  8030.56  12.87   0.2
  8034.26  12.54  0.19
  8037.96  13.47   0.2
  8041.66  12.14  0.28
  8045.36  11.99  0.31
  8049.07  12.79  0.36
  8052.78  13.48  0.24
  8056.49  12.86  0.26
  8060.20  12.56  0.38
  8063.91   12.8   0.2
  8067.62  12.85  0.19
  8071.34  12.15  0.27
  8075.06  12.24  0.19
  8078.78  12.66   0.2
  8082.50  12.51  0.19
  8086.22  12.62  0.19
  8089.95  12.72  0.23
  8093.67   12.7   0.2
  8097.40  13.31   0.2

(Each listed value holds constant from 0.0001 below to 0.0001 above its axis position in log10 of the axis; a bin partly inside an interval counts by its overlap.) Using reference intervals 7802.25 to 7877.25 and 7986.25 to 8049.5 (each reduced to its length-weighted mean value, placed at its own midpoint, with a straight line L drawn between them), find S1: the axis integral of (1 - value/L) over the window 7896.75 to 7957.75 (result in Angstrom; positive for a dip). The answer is 1.5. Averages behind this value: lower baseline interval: 12.8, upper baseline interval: 12.7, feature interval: 12.4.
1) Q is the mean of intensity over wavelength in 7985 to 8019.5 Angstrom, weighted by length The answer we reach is 12.8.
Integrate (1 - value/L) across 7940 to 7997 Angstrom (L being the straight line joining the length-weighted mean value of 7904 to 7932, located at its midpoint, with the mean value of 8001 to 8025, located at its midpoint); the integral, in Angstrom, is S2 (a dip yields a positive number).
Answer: 1.5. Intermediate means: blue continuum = 12.6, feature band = 12.5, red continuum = 13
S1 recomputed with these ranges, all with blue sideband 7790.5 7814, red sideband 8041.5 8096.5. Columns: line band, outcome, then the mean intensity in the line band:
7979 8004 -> 0.50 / 12.5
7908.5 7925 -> 0.13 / 12.7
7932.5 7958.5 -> 1.30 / 12.1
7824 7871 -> 0.56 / 12.7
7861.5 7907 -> 0.36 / 12.7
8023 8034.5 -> 0.20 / 12.4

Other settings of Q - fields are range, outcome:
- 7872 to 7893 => 12.7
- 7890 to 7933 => 12.7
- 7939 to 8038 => 12.6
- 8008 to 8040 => 12.9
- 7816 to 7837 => 12.8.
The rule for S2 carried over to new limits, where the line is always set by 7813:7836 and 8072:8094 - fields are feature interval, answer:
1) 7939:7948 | 0.72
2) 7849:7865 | 0.26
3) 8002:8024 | -0.78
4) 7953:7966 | -0.07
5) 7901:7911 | 0.24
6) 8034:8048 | 0.04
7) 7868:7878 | 0.01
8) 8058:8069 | -0.15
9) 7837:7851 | 0.10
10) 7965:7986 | -0.25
